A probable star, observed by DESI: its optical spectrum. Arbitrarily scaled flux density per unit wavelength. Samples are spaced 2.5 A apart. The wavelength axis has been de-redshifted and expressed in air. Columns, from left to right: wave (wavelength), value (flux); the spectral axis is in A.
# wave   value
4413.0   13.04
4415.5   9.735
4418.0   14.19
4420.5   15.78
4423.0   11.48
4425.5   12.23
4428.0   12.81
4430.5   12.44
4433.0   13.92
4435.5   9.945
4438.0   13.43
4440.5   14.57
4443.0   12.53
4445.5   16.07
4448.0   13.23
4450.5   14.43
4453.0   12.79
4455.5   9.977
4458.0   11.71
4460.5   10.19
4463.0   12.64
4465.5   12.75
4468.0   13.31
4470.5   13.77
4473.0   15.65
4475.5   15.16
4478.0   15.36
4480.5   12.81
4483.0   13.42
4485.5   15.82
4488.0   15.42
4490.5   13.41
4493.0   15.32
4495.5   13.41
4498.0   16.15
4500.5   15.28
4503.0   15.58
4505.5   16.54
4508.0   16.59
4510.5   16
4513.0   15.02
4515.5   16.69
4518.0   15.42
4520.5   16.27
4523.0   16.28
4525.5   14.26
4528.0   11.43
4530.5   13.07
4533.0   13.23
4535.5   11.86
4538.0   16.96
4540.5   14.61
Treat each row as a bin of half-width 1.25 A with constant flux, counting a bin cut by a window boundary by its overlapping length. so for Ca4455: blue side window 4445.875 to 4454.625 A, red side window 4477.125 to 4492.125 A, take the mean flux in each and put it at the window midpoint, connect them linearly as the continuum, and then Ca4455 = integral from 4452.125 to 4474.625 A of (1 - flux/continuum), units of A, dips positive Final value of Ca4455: 2.16 A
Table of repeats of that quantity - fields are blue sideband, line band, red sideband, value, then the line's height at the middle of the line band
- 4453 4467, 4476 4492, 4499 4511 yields -0.6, 13.9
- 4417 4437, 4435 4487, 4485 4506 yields 2.3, 14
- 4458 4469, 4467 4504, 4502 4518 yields -1.9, 14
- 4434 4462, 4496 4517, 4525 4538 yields -4.8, 13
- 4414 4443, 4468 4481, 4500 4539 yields -0.6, 13.9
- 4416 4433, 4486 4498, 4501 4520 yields 0.5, 15.3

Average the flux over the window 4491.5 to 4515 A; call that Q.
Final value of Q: 15.6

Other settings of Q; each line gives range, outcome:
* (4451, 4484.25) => 13.1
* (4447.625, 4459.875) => 12.3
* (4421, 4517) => 13.9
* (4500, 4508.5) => 16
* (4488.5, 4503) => 14.8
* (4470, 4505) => 14.8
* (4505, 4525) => 16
